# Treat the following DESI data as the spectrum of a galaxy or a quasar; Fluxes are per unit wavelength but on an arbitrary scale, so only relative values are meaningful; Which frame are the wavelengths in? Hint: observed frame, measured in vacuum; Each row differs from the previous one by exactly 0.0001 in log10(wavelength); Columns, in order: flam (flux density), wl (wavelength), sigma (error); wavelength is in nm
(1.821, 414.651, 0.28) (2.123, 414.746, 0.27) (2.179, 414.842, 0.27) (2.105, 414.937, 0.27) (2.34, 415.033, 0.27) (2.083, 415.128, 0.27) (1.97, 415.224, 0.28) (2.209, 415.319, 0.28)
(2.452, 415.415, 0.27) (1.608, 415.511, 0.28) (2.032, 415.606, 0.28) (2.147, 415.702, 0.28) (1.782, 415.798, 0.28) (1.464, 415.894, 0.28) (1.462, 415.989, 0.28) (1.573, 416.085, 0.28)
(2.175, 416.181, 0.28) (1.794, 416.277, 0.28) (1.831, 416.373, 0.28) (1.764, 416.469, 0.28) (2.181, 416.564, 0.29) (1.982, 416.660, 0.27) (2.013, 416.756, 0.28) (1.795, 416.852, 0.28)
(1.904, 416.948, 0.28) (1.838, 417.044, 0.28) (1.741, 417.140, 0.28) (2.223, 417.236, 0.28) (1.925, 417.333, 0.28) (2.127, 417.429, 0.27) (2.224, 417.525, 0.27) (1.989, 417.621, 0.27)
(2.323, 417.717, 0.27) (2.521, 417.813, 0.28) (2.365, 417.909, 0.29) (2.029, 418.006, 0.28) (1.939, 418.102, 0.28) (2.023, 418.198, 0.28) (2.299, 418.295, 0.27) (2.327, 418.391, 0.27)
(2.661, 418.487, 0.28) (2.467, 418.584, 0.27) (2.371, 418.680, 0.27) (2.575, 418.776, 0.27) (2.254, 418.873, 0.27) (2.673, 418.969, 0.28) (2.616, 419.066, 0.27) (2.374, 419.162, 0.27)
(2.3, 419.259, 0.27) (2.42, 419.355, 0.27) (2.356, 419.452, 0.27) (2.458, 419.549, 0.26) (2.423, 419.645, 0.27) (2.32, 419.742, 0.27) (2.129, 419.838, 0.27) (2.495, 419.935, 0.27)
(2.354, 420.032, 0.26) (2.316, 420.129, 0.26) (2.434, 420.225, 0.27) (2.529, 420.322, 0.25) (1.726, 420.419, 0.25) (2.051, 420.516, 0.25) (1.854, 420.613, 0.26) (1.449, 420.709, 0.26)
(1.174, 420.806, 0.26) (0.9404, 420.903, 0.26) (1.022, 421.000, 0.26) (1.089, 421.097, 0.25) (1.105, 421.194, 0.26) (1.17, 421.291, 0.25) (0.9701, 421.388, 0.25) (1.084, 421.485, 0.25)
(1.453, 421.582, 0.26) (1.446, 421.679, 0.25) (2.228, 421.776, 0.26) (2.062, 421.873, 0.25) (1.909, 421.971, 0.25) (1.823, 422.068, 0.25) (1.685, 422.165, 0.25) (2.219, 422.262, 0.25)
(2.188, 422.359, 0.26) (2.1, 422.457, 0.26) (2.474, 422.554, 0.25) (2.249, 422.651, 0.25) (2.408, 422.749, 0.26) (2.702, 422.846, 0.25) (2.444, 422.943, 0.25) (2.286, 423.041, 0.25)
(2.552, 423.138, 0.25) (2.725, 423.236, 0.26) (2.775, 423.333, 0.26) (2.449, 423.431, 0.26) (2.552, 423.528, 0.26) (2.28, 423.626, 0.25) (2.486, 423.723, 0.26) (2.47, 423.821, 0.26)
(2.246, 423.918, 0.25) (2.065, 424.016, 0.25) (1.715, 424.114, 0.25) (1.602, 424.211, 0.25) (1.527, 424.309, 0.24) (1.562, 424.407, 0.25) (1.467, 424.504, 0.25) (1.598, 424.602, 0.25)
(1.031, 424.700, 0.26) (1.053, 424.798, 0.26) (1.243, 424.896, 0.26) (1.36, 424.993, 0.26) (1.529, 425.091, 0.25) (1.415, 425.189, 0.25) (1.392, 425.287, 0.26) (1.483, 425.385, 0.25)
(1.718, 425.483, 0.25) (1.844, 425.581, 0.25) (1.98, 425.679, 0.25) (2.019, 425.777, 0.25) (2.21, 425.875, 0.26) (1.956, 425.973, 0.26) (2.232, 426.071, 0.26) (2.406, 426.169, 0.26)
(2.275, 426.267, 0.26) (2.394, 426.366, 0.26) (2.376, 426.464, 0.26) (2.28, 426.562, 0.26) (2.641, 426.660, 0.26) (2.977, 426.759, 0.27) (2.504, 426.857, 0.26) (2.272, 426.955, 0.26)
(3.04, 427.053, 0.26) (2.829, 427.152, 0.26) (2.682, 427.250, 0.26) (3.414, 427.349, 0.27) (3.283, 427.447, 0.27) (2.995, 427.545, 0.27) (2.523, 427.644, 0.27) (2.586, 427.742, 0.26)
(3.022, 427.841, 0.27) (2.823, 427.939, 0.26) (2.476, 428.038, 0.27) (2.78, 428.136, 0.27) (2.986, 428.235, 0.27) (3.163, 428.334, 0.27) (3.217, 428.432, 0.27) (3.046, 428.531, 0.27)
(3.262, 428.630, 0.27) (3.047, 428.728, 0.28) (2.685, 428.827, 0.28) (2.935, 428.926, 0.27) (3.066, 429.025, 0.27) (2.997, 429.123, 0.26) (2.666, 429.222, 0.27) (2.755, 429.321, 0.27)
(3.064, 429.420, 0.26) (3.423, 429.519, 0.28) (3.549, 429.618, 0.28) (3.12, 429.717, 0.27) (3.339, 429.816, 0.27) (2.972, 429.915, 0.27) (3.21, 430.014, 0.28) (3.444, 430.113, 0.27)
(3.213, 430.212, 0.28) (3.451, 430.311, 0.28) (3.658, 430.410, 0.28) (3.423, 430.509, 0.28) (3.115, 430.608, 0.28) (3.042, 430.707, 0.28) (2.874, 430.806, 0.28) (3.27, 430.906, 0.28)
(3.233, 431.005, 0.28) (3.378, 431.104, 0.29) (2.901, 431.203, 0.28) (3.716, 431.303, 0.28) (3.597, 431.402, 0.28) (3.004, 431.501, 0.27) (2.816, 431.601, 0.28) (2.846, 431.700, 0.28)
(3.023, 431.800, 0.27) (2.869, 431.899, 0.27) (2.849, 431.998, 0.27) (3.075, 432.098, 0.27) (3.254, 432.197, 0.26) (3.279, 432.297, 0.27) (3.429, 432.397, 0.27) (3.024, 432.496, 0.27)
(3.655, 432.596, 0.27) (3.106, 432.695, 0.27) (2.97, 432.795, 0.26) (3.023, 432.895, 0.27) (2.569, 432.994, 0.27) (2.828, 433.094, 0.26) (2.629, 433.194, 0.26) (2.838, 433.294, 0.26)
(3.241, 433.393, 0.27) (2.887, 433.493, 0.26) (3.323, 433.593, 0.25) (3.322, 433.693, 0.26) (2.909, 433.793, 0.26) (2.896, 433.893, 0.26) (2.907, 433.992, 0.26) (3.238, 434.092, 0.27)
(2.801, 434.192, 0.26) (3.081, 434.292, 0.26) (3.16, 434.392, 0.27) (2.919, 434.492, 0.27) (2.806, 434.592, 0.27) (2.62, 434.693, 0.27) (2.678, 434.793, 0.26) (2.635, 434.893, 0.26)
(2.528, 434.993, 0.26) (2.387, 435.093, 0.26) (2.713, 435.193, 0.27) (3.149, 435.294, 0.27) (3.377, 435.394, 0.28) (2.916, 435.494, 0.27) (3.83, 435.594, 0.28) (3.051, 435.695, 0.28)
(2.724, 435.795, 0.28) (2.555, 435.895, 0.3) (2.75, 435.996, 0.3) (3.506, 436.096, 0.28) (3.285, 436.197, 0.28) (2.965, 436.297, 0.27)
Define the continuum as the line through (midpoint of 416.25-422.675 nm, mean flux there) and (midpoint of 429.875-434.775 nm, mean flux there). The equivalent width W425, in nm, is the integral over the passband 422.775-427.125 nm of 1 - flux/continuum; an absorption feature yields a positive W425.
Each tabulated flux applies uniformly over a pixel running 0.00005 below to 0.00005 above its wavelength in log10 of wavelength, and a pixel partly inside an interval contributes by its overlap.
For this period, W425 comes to 0.69 nm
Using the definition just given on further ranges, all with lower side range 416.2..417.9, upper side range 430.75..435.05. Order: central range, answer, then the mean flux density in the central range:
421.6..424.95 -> 0.511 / 2.04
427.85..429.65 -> -0.151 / 2.99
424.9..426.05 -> 0.380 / 1.71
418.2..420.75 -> -0.167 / 2.31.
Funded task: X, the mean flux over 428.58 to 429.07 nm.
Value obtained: 3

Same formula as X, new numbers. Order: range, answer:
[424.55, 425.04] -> 1.26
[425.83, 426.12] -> 2.13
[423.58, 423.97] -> 2.37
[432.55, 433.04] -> 3.07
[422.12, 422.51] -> 2.06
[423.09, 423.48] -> 2.62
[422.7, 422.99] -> 2.52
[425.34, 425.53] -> 1.6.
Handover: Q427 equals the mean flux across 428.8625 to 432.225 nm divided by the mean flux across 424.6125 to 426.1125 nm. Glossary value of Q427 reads 1.93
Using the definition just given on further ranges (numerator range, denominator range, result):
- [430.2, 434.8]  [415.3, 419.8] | 1.44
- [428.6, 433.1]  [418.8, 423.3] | 1.55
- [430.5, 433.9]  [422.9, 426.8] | 1.54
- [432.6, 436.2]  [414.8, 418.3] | 1.47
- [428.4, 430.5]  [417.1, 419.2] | 1.38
